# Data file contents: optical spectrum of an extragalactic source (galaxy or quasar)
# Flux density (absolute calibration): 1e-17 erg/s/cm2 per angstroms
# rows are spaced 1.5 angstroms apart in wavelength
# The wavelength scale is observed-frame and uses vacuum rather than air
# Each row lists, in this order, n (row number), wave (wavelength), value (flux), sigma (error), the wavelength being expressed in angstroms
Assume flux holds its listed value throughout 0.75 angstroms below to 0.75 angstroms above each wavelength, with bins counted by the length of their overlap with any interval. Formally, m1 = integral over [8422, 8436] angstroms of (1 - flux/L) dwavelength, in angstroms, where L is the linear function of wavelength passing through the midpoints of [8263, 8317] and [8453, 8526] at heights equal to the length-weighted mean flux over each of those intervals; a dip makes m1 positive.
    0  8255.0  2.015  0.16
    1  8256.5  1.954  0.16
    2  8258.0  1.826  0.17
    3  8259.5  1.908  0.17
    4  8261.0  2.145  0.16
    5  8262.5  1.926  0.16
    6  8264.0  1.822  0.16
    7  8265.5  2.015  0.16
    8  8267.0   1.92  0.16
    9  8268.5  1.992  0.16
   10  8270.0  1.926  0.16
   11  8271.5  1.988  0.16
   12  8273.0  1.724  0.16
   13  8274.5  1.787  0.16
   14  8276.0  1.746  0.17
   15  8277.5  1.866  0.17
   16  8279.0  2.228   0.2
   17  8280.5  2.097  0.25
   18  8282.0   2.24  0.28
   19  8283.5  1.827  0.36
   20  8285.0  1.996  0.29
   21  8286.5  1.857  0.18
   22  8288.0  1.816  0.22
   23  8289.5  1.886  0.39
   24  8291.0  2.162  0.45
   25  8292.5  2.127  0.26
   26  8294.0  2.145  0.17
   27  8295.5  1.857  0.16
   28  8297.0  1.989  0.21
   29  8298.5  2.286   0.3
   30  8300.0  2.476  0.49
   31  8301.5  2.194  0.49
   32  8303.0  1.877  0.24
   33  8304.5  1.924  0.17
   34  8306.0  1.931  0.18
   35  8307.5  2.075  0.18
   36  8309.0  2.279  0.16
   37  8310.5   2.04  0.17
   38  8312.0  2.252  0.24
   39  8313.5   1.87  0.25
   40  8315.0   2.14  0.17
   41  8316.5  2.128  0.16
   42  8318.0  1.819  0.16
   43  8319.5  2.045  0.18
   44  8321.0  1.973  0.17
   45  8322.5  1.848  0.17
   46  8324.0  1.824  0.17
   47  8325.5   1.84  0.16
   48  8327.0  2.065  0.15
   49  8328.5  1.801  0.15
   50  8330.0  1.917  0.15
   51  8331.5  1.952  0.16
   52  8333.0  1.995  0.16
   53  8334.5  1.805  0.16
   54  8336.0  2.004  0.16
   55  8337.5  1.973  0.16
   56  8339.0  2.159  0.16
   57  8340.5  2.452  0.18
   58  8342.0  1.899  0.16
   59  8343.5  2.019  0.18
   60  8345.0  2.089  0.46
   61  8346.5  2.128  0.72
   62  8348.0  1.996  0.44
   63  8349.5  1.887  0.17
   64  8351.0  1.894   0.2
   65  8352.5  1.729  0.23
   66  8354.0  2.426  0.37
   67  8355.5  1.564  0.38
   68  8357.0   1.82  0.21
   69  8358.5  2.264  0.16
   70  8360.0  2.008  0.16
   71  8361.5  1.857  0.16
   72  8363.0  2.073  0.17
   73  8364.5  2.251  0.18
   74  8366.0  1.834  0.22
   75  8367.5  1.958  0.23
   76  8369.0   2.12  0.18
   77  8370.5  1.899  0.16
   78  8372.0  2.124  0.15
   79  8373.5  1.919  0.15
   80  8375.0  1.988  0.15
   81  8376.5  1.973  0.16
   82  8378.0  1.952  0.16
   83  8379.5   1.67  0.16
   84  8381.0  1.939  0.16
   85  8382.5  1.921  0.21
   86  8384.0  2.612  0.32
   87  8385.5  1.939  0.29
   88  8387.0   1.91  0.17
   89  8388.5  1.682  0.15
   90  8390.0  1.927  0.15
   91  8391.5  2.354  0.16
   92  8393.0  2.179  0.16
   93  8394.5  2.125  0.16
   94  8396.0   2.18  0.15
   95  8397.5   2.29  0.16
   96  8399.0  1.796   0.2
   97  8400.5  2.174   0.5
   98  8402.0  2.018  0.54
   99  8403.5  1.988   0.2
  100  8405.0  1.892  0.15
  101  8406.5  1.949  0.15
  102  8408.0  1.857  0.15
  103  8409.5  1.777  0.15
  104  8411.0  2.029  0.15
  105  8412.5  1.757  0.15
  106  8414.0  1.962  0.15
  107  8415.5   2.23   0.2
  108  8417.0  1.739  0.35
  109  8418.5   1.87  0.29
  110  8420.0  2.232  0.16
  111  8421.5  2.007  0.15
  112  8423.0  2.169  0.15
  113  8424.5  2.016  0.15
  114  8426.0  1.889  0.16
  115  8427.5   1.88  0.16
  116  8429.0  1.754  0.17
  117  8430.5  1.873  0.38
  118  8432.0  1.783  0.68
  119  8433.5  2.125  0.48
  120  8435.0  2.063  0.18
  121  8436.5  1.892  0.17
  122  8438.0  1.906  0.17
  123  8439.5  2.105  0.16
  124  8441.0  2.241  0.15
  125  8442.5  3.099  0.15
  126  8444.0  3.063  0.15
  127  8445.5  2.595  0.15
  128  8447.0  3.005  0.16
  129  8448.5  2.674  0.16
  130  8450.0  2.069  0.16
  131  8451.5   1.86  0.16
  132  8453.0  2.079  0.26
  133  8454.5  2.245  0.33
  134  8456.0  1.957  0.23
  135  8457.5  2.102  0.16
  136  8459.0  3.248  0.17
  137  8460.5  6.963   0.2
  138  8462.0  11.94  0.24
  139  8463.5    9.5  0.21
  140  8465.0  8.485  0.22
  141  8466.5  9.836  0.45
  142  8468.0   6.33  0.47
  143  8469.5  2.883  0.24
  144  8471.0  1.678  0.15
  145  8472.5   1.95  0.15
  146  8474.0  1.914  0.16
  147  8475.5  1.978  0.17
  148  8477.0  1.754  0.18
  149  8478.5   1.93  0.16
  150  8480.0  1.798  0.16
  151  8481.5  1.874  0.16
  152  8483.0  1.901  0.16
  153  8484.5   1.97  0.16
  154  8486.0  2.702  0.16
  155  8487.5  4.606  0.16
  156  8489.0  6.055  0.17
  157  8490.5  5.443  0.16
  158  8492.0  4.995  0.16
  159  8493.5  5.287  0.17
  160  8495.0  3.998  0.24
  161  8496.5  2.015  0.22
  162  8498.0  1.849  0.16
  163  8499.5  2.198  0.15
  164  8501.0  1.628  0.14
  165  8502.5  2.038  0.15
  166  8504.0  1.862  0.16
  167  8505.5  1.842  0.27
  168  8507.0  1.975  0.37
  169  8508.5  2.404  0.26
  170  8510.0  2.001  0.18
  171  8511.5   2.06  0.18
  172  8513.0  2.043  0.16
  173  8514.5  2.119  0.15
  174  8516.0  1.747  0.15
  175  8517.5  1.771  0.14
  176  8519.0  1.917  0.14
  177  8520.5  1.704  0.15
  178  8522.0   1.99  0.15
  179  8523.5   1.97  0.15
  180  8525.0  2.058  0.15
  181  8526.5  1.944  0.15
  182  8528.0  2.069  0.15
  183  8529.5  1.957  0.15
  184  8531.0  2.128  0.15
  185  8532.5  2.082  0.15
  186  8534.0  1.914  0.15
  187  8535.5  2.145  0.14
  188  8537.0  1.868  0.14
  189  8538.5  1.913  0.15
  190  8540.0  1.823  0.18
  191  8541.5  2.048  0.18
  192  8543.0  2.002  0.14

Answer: 4.49 angstroms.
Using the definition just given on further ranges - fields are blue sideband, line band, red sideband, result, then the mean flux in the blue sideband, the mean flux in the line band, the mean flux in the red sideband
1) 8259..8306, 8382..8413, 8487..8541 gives 2.9 angstroms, 1.99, 2.02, 2.47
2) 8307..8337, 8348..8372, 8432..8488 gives 3.8 angstroms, 1.98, 1.98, 3.33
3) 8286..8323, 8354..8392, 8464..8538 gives 5.1 angstroms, 2.04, 1.99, 2.77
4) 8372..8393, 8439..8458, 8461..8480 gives 8.0 angstroms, 2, 2.4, 4.91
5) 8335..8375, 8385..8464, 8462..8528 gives 2.8 angstroms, 2.01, 2.51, 3.11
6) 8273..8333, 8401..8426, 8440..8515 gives 7.7 angstroms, 2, 1.97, 3.32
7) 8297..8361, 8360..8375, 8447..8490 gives 3.0 angstroms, 2.01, 2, 3.79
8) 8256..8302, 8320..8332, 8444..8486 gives 2.5 angstroms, 1.99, 1.9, 3.62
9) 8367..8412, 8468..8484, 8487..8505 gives 5.0 angstroms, 2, 2.17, 3.46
